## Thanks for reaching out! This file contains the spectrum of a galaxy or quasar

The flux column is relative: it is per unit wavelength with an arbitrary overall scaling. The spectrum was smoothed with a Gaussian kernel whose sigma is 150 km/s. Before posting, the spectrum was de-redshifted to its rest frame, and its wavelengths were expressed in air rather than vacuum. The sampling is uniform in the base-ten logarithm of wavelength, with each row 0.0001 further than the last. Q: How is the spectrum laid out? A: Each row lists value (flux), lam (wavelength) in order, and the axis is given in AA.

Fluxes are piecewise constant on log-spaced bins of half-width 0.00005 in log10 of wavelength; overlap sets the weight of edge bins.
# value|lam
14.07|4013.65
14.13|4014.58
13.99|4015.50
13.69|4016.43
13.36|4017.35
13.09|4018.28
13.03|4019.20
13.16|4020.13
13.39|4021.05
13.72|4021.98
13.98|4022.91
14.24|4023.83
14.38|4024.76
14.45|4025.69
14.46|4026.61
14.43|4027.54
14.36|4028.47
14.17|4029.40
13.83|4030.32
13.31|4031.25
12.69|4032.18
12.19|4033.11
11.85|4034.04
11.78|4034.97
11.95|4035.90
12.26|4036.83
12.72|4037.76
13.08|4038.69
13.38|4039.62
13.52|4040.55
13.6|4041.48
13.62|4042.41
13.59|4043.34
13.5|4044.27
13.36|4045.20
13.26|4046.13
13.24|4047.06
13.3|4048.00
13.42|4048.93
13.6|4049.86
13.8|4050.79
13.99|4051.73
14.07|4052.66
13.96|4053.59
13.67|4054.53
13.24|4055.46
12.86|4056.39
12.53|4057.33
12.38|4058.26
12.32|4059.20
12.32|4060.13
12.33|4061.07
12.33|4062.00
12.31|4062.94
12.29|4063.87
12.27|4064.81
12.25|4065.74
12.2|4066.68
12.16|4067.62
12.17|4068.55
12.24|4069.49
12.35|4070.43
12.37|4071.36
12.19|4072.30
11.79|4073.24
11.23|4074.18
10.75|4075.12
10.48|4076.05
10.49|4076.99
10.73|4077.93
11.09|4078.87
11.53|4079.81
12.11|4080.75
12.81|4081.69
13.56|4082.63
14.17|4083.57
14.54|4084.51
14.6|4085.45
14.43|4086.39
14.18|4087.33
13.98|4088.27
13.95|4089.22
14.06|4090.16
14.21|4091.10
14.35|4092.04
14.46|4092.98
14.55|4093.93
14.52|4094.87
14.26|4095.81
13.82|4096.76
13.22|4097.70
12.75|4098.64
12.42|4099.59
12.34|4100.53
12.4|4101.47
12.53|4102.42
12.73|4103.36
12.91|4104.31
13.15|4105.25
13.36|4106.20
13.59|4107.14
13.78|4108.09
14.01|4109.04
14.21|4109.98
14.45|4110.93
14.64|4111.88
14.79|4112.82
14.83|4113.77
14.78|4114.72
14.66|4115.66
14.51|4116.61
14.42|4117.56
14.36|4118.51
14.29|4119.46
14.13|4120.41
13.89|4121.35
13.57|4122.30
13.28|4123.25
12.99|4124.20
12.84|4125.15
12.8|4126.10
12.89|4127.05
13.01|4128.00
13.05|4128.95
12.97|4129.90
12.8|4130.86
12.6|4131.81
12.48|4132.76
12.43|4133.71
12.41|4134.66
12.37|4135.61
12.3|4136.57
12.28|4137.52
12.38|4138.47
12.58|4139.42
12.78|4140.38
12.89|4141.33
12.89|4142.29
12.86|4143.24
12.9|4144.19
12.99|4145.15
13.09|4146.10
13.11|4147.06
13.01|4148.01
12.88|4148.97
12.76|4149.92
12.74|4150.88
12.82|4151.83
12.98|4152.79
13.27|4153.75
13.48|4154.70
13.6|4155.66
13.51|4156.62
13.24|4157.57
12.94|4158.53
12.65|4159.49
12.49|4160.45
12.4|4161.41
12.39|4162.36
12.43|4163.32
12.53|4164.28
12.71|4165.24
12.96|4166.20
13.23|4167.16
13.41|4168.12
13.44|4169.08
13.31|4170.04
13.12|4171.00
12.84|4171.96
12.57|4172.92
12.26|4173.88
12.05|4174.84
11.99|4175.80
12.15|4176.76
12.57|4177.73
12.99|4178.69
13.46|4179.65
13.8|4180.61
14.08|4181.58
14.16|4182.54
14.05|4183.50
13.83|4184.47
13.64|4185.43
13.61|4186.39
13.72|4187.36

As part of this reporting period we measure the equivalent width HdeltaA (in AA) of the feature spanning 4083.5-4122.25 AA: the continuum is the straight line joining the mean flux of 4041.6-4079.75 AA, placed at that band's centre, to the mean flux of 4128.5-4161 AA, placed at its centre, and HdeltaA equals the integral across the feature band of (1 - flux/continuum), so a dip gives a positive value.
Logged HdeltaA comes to -3.77 AA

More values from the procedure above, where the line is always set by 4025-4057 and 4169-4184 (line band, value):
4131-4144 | 0.6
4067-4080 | 1.7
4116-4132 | -0.4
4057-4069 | 0.9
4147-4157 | 0.0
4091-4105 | -0.2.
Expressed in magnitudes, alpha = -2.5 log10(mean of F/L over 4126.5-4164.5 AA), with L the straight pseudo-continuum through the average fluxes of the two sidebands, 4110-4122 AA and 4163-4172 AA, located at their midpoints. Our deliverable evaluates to 0.07 mag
